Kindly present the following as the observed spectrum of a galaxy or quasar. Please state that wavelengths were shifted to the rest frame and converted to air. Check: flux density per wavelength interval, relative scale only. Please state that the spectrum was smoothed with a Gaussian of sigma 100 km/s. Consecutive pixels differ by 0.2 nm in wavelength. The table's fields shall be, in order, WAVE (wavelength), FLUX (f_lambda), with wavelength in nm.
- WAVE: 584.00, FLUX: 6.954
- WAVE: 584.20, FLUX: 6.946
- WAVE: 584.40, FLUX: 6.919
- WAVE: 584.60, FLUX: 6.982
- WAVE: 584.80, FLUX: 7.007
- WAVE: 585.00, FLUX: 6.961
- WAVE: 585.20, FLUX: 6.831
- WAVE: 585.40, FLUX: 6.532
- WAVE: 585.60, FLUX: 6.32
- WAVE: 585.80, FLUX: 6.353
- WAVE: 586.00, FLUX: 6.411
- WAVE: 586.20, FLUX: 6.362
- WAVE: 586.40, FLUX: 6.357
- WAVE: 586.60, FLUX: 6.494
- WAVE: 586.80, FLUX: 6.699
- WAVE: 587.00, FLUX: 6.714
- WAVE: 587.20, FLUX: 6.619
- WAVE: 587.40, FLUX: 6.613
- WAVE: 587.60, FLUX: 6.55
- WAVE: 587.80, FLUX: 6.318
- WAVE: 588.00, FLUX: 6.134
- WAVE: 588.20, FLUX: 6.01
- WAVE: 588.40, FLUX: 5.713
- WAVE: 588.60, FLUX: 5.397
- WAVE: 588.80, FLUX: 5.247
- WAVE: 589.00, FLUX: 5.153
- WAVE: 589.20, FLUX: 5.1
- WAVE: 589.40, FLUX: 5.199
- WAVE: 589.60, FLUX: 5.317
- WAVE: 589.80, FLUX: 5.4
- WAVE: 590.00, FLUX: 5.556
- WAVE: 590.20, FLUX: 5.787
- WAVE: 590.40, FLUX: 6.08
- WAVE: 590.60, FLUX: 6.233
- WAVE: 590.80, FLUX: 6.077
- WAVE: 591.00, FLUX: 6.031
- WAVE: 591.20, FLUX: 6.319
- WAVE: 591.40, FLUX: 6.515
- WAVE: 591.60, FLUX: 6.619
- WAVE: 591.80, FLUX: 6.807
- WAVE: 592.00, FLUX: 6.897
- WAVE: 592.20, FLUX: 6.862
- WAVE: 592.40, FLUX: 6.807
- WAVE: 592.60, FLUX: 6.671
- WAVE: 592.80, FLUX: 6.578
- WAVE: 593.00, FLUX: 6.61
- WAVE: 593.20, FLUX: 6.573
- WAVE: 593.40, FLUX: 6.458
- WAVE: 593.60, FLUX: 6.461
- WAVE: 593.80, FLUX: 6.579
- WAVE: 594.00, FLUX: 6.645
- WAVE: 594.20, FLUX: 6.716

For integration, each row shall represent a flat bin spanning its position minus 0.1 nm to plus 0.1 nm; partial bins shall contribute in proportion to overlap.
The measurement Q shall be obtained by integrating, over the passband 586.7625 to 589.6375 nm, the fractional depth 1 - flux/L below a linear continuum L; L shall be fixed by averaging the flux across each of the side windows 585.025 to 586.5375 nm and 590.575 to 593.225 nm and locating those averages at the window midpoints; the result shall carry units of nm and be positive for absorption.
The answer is 0.26 nm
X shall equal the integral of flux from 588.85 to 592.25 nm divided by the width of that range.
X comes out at 5.97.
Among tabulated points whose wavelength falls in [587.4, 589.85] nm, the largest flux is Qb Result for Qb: 6.55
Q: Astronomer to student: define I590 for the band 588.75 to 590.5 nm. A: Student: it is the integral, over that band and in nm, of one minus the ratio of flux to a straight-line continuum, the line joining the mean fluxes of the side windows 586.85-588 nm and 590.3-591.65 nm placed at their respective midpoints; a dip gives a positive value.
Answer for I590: 0.25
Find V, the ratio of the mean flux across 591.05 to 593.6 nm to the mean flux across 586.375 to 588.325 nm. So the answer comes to 1.03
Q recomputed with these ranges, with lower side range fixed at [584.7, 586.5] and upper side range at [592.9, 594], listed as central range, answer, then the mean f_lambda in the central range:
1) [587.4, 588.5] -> 0.06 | 6.19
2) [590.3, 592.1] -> 0.04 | 6.4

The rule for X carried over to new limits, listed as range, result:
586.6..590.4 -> 5.88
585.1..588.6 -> 6.38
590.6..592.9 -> 6.55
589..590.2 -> 5.34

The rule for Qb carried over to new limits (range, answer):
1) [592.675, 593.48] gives 6.61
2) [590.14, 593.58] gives 6.897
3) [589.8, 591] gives 6.233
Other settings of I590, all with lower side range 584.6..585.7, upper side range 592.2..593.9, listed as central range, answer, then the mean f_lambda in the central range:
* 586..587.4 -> 0.04 nm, 6.54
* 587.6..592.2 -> 0.50 nm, 5.94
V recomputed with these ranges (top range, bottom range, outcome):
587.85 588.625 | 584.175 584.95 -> 0.85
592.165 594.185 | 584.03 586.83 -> 0.99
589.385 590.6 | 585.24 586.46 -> 0.88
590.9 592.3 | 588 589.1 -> 1.18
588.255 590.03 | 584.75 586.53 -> 0.82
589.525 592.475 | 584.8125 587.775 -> 0.95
